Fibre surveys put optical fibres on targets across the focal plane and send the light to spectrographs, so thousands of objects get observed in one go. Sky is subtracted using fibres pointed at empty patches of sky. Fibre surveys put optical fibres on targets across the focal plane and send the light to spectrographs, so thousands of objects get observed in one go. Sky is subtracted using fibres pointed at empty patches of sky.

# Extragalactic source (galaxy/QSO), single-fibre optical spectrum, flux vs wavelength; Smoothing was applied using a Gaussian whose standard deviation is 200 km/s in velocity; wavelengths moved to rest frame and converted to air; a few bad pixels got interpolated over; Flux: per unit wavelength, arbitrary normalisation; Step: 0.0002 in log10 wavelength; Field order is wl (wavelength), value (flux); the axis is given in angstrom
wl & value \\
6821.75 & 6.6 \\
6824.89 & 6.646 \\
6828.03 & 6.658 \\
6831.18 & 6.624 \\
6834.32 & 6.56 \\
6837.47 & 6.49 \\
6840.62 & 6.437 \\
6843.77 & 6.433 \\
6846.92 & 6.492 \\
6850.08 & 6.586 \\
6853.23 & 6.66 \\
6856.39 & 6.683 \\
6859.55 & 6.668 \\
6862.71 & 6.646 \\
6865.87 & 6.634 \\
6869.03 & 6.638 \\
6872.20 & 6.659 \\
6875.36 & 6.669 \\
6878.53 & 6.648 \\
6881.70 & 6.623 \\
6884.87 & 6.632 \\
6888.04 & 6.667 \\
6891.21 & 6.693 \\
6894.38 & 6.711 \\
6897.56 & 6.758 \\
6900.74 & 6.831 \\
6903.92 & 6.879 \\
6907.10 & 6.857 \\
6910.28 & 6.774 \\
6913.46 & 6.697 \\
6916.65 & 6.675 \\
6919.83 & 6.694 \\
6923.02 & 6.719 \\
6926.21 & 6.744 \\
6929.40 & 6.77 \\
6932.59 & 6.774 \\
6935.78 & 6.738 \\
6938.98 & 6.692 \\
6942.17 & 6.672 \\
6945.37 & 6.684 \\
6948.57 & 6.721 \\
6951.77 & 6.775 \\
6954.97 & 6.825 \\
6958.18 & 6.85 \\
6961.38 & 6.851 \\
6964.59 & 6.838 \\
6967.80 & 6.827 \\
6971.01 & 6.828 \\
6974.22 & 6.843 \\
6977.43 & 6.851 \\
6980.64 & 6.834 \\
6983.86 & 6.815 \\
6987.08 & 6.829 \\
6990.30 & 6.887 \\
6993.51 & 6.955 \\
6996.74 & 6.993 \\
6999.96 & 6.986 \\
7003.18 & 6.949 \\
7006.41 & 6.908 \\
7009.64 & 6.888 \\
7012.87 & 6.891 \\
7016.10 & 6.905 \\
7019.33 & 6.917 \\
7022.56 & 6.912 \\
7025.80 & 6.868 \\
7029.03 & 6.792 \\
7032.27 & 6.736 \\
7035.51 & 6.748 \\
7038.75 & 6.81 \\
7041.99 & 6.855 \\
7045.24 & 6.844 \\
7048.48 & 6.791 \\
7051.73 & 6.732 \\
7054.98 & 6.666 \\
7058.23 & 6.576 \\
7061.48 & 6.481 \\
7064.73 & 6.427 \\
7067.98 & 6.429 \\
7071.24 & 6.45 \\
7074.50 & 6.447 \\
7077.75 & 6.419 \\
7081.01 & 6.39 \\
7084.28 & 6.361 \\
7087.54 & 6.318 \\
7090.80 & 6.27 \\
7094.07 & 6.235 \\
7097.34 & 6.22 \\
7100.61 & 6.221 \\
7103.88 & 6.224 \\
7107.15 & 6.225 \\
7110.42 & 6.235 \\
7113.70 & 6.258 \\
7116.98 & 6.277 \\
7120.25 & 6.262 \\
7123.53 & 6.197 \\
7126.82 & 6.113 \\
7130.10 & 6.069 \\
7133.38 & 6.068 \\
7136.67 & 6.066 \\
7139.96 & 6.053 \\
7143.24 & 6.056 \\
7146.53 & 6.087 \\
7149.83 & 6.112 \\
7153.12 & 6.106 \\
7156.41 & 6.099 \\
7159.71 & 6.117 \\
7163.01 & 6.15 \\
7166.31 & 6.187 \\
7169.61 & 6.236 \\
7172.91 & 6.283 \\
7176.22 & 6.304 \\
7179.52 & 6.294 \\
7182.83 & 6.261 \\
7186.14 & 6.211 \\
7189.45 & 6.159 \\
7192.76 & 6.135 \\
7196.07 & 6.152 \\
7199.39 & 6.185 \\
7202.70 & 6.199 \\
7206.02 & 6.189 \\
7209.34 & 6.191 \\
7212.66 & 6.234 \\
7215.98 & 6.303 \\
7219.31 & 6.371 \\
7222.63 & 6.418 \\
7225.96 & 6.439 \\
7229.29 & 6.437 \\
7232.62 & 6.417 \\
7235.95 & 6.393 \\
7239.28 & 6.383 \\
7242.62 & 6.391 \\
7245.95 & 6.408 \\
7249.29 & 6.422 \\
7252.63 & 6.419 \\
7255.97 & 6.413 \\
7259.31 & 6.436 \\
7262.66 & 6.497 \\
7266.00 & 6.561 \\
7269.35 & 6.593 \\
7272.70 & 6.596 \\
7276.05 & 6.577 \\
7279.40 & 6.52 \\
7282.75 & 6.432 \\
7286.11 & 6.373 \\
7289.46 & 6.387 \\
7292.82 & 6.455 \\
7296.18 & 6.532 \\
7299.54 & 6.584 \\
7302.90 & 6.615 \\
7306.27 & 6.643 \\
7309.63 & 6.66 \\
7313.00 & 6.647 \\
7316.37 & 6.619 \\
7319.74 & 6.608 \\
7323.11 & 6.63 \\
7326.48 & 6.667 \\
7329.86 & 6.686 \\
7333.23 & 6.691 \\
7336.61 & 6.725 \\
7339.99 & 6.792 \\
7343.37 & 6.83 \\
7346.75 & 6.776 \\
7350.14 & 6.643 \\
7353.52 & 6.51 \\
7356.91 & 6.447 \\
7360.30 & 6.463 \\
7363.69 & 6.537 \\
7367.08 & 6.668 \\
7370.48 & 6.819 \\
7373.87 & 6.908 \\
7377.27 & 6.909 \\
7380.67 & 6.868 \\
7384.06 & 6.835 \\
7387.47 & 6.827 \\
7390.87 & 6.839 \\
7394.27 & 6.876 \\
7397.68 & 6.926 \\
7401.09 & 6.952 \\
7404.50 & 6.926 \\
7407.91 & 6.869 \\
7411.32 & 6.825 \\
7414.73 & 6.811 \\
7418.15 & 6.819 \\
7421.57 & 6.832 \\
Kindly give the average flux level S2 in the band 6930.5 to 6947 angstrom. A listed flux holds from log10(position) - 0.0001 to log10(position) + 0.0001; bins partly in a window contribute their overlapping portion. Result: 6.72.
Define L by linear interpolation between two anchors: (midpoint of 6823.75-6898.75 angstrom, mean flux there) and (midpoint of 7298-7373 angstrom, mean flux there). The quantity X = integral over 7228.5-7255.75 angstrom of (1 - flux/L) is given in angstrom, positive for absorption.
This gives 1.0 angstrom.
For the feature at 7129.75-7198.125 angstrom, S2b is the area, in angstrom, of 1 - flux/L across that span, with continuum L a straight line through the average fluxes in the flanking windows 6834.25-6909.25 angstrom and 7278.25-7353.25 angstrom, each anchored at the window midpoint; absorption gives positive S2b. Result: 4.9 angstrom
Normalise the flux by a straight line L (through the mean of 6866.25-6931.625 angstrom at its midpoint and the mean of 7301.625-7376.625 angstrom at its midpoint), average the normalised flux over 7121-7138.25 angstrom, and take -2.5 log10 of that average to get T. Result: 0.10 mag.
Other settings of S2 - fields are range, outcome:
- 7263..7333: 6.57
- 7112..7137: 6.17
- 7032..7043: 6.79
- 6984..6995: 6.88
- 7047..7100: 6.44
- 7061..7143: 6.26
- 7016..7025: 6.91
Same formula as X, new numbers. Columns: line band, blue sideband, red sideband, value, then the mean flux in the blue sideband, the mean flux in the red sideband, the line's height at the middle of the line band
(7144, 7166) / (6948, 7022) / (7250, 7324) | 1.9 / 6.87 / 6.53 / 6.68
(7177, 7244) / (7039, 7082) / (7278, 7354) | 3.2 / 6.59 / 6.61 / 6.6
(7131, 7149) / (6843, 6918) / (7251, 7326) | 1.4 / 6.68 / 6.54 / 6.59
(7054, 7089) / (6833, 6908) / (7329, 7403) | 1.3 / 6.65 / 6.75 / 6.69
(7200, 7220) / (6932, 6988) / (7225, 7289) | 0.8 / 6.79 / 6.46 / 6.51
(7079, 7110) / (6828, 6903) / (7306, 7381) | 1.8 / 6.63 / 6.68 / 6.66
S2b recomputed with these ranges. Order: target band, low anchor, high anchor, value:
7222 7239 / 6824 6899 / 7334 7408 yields 0.78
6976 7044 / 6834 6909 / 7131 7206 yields -4.78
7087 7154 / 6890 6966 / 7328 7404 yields 5.79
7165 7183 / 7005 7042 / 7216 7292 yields 0.89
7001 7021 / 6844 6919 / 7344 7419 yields -0.61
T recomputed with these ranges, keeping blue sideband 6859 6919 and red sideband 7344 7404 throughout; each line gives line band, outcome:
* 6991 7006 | -0.039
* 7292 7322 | 0.024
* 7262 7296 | 0.040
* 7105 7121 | 0.080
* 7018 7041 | -0.017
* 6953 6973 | -0.020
